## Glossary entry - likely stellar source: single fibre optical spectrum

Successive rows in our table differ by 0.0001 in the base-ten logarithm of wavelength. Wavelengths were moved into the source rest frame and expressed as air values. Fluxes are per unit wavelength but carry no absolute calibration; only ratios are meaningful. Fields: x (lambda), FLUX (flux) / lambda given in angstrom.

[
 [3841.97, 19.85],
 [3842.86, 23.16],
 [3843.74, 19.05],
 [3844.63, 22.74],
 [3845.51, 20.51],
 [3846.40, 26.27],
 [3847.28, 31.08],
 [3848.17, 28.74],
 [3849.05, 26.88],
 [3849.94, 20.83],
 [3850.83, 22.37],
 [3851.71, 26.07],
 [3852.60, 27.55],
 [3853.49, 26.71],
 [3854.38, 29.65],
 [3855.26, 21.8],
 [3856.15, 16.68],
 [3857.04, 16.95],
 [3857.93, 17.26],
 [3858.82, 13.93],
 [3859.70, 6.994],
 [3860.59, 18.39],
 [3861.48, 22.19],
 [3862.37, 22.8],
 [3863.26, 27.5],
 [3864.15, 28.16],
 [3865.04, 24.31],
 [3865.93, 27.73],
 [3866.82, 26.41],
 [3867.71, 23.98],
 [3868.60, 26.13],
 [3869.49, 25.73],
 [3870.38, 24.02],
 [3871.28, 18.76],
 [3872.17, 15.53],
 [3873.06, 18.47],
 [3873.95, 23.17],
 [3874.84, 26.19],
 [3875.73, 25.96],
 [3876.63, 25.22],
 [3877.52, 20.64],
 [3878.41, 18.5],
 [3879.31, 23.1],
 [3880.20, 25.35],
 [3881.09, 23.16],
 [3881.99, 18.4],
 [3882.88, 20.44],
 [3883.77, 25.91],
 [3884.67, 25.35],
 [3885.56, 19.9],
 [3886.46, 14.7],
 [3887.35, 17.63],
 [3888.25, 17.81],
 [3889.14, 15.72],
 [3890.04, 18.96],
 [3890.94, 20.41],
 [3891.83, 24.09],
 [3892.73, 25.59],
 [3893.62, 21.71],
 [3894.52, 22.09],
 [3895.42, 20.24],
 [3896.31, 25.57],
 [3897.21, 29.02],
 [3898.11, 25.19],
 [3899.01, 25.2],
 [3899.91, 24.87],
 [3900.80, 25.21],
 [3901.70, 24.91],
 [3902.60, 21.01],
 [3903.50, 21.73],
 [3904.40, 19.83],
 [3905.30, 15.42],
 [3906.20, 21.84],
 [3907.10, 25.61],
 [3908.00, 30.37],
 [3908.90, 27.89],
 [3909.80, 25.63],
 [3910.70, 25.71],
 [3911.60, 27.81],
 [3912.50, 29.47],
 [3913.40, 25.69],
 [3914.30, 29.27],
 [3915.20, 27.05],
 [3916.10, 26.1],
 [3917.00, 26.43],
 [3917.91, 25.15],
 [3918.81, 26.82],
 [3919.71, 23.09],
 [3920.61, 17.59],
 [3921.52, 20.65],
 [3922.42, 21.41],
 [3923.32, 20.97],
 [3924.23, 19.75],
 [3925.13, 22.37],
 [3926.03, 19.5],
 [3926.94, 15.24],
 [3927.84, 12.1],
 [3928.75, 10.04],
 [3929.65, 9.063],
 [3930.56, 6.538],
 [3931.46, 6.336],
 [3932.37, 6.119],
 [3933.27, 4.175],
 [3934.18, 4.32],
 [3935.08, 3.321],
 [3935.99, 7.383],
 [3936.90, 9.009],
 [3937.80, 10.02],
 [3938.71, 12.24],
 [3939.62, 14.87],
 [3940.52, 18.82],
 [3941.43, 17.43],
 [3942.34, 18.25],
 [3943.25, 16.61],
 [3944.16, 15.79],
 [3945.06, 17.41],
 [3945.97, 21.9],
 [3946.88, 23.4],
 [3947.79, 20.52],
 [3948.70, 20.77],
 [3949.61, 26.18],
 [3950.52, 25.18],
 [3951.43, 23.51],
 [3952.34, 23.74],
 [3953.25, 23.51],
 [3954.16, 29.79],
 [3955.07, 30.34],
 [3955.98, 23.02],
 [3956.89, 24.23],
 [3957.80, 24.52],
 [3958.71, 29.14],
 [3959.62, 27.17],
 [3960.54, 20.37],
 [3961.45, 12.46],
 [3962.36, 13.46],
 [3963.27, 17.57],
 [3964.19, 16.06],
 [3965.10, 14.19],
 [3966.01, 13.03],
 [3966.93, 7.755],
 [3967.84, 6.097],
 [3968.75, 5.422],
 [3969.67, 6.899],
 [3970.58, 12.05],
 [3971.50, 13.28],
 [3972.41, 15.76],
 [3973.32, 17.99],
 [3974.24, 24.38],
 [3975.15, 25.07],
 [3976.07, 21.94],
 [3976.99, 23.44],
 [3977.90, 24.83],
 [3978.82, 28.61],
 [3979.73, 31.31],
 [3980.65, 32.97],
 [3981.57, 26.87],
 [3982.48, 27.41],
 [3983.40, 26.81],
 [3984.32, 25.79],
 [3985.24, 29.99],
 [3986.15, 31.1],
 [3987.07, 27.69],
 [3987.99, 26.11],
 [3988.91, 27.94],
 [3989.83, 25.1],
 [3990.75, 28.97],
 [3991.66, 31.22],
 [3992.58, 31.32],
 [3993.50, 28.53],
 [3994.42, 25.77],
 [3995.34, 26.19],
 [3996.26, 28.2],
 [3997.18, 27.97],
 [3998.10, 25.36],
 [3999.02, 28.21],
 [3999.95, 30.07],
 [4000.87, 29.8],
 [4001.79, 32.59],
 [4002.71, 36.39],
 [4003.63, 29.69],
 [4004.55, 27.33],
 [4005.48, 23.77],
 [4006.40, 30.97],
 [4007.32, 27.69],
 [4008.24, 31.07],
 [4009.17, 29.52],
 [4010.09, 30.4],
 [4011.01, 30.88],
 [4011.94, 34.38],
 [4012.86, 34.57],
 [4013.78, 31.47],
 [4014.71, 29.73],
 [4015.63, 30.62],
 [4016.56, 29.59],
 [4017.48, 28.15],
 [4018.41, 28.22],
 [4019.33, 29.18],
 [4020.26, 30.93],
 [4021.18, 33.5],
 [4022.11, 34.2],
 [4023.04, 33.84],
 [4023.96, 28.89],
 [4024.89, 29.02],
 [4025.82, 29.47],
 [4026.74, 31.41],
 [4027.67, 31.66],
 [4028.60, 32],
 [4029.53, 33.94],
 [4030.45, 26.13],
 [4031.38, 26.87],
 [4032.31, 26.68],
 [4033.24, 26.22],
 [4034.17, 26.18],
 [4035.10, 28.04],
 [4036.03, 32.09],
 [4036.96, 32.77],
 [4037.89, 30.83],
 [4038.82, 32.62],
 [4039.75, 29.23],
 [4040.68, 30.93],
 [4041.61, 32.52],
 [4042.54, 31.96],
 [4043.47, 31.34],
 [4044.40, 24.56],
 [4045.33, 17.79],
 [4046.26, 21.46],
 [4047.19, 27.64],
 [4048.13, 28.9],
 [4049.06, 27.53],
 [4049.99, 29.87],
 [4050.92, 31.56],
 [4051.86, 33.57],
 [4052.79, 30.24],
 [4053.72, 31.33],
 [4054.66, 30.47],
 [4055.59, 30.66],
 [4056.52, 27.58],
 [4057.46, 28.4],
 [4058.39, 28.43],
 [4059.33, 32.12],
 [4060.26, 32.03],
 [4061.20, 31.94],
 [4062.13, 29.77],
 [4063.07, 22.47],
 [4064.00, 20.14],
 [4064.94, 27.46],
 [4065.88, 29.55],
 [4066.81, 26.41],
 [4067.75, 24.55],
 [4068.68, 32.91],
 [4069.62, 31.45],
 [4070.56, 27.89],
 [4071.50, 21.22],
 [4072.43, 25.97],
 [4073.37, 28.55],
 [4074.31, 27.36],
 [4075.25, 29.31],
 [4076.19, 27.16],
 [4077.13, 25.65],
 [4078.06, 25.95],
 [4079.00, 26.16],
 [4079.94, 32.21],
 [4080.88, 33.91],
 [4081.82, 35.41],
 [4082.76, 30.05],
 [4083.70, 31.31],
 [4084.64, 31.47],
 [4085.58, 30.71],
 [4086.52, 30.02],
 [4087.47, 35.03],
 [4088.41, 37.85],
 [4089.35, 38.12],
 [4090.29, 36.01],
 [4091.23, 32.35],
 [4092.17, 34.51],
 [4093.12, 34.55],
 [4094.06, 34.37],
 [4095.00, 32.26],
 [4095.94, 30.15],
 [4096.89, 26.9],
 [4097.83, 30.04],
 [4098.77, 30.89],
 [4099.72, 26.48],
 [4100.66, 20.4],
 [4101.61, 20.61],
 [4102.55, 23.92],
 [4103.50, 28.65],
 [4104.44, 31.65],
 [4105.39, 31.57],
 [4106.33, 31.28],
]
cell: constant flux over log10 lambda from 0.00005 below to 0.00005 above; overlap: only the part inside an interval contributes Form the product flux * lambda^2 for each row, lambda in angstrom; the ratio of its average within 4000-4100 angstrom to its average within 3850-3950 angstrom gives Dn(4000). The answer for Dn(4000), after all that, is 1.6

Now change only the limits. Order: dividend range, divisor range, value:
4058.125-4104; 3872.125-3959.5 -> 1.55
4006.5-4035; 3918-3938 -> 2.31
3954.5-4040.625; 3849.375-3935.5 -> 1.32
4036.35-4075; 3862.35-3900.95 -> 1.37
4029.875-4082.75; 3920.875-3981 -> 1.71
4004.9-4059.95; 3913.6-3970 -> 1.76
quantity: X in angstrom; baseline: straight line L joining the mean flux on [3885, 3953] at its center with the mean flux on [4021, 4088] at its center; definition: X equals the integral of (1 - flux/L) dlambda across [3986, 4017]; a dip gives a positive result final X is -4.6 angstrom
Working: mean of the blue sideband 19.8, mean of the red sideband 29.3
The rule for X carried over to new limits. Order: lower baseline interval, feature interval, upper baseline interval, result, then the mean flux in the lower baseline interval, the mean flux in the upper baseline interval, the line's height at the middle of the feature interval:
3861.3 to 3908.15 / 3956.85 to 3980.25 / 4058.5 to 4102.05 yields 6.8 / 22.7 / 29.6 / 25.7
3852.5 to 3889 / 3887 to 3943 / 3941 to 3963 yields 6.0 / 21.8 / 22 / 21.9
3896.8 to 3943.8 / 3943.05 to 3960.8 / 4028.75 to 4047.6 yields -1.4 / 19.2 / 28.6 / 21.7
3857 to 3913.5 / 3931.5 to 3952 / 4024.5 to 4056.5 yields 8.1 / 22.6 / 29.3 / 25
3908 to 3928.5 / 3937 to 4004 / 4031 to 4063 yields 8.4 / 23.5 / 29.2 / 25.8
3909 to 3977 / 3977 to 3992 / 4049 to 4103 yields -4.3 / 18.4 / 29.6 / 21.9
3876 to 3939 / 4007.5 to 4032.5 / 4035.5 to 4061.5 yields -2.6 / 20.1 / 29.6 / 27.7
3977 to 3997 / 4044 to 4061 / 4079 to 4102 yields 0.9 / 28.1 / 31.4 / 30.2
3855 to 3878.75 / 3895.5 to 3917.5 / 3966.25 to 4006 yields -2.5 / 21.6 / 24.7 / 22.6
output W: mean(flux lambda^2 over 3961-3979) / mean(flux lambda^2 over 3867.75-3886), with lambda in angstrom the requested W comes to 0.7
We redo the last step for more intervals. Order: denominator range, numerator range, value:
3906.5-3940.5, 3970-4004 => 1.51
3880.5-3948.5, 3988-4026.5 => 1.59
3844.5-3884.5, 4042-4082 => 1.37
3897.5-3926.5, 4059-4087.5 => 1.30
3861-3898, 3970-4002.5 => 1.23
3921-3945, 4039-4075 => 2.28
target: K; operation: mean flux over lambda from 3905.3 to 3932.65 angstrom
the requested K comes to 21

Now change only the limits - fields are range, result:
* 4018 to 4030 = 31.3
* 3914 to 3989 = 19.4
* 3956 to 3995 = 22.2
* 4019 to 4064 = 29.5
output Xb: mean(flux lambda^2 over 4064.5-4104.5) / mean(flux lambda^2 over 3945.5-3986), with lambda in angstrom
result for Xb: 1.47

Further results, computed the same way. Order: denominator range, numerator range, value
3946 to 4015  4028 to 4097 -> 1.25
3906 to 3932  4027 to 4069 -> 1.44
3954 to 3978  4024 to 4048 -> 1.64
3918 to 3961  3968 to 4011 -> 1.48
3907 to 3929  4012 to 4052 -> 1.35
